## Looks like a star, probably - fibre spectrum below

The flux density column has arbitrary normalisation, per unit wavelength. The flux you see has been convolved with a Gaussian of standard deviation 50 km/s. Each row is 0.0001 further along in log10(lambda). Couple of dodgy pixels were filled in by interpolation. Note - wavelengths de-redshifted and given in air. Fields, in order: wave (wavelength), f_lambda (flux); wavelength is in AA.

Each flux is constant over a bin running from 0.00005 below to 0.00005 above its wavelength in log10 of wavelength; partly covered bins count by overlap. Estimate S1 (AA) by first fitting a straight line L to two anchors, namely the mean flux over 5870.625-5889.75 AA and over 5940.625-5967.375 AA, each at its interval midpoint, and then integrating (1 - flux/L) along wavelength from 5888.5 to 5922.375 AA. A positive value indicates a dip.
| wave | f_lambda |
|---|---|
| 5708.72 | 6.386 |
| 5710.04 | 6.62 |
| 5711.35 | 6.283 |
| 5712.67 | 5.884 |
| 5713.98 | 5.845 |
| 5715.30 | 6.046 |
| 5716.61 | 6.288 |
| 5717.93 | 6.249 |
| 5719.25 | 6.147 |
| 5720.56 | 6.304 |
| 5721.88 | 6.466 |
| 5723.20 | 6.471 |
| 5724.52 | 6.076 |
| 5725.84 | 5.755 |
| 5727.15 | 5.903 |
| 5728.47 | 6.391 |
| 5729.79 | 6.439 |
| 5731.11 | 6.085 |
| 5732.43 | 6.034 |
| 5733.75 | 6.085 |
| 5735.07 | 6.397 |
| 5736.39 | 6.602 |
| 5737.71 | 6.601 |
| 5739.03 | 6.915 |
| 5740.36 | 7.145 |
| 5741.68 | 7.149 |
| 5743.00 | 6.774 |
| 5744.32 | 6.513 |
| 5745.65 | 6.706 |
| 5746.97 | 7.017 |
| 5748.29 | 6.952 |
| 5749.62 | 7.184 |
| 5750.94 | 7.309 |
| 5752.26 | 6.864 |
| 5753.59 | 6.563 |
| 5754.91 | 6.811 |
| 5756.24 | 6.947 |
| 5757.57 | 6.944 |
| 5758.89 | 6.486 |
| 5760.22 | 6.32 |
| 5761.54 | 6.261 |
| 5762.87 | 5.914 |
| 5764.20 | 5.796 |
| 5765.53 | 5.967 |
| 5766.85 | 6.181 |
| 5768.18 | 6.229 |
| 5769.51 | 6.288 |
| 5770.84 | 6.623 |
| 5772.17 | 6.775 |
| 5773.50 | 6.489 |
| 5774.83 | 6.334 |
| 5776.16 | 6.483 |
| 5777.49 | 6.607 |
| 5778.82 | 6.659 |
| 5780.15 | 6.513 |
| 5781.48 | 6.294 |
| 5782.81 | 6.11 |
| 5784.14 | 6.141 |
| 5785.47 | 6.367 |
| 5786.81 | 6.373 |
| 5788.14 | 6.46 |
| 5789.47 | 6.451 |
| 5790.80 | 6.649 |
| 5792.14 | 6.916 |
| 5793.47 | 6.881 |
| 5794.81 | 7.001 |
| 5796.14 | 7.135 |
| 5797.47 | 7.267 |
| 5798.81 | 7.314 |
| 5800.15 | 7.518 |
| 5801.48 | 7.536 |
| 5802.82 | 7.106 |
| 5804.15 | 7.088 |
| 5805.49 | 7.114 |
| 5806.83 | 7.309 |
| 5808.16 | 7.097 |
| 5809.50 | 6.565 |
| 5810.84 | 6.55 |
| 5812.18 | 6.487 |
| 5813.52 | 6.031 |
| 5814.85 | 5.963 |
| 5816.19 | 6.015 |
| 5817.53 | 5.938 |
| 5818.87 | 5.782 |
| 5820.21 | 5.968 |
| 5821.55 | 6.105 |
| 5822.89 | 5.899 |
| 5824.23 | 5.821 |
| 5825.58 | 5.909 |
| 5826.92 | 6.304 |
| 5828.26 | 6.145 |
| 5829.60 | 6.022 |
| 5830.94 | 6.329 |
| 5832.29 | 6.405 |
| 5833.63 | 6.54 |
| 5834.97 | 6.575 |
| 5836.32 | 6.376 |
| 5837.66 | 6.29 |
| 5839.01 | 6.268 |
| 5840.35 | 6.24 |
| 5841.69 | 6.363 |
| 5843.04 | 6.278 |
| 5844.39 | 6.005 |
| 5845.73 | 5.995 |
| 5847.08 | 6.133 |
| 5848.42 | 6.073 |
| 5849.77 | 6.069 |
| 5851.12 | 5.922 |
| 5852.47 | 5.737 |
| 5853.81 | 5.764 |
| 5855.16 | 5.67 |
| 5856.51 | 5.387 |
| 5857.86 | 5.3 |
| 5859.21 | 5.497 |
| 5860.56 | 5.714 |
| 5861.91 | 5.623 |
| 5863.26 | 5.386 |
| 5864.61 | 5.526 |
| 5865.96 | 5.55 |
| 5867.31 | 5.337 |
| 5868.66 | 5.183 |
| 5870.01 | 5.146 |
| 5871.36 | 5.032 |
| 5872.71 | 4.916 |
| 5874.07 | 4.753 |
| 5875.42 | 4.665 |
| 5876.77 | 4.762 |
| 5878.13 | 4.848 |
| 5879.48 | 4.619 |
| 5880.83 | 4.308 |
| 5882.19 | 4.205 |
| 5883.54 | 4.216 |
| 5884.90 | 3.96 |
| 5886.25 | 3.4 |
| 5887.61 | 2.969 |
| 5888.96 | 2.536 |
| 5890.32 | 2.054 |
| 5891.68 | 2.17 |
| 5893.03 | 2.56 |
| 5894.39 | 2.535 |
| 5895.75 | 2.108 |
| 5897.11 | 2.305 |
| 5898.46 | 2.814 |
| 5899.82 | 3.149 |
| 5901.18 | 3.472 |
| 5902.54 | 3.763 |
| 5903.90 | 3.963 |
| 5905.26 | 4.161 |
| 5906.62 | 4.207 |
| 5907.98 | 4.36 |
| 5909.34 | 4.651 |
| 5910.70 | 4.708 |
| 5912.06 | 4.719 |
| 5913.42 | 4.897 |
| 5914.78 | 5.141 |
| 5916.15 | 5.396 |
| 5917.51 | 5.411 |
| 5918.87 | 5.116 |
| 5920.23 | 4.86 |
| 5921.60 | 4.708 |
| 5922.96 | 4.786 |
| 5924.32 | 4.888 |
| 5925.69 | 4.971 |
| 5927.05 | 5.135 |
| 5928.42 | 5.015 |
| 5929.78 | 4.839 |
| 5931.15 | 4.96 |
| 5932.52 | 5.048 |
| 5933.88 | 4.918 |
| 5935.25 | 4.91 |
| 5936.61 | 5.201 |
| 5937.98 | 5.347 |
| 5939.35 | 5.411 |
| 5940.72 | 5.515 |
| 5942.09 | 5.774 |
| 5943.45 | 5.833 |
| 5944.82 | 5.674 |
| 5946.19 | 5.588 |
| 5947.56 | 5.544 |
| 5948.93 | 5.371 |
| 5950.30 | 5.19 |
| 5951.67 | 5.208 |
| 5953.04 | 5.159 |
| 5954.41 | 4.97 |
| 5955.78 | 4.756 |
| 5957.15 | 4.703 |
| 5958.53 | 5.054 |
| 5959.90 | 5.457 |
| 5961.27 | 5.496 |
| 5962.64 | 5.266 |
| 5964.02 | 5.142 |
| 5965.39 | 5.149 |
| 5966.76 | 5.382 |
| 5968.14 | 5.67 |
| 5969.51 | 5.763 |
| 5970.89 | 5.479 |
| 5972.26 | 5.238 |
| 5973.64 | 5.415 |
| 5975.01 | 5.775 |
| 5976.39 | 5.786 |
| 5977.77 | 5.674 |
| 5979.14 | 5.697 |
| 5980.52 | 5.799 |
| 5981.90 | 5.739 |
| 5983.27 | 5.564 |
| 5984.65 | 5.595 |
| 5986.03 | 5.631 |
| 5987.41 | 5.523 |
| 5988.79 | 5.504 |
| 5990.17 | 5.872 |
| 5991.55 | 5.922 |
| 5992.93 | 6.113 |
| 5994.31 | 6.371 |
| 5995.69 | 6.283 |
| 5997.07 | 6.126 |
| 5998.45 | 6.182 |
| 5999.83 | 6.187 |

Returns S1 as 5.7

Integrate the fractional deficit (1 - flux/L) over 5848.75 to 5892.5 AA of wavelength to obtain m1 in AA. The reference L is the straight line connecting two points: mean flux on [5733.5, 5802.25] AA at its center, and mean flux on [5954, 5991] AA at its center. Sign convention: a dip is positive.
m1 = 9.4 AA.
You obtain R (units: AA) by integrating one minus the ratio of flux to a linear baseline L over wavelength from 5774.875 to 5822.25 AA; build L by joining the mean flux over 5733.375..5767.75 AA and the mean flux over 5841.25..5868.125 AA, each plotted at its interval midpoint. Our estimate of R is -2.97 AA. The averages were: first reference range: 6.63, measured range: 6.62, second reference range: 5.76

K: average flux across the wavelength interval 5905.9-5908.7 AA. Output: 4.29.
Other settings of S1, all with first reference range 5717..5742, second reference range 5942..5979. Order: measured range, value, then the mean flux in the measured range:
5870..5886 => 3.3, 4.56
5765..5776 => -0.3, 6.37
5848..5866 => 0.5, 5.65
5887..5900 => 7.3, 2.49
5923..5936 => 1.3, 4.96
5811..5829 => -0.2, 6.04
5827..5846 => -1.2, 6.28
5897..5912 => 4.7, 3.87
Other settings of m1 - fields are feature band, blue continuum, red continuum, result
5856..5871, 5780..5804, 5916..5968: 1.5 AA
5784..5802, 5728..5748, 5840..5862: -1.8 AA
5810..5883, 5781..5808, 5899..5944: 3.7 AA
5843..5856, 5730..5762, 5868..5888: -2.6 AA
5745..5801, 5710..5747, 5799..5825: -1.5 AA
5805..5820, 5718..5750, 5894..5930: -2.4 AA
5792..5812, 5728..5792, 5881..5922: -4.8 AA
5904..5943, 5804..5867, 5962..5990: 5.4 AA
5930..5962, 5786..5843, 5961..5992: 2.7 AA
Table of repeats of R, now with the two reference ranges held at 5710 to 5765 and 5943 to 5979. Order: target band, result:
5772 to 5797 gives -1.32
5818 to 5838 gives -0.46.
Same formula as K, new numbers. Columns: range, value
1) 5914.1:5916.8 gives 5.25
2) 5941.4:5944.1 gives 5.82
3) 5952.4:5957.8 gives 4.9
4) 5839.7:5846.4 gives 6.18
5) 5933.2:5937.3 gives 5.01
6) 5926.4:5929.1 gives 5.07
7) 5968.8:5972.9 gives 5.5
